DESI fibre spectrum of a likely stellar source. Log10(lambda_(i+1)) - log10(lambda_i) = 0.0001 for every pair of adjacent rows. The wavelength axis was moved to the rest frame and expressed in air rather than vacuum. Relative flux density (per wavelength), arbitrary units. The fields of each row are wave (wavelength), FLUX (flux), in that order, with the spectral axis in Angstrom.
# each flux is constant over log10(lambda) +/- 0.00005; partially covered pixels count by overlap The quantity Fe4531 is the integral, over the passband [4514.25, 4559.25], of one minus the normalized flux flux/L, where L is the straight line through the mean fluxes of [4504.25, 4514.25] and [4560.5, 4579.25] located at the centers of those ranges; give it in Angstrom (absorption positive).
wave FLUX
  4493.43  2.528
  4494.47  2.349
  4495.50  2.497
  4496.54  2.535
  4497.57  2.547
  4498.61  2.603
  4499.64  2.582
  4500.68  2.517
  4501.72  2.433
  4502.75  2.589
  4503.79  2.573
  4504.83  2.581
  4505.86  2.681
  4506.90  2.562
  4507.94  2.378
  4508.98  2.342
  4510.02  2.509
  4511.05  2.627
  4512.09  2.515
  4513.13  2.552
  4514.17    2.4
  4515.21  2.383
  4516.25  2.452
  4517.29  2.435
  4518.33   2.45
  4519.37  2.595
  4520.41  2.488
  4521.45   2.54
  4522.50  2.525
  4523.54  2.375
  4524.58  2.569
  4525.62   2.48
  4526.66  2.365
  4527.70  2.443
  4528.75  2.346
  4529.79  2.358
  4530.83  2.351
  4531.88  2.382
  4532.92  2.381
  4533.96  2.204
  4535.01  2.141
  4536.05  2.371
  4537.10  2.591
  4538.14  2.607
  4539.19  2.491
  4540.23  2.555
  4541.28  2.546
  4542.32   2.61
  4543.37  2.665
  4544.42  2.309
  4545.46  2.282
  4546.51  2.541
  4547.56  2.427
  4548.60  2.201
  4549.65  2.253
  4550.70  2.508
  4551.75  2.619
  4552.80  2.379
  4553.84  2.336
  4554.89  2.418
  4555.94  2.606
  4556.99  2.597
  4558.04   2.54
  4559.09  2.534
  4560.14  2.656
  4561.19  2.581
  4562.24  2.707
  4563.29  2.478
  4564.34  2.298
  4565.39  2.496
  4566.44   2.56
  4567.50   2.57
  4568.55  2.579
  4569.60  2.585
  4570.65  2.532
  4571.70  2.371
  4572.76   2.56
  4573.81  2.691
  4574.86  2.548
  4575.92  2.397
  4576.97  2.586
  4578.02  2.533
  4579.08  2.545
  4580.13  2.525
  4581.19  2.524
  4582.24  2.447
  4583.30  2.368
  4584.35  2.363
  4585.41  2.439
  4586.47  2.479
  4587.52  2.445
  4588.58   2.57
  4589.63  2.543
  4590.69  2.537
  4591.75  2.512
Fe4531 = 1.4 Angstrom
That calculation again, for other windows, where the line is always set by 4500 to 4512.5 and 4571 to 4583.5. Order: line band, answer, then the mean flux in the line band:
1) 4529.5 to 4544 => 0.42 Angstrom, 2.45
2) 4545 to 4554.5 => 0.46 Angstrom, 2.39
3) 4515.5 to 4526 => 0.14 Angstrom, 2.49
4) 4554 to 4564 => -0.16 Angstrom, 2.55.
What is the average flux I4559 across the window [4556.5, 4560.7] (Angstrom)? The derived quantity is 2.58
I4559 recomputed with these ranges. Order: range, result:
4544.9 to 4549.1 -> 2.37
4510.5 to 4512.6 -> 2.58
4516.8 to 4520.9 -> 2.49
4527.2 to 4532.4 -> 2.37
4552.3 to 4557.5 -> 2.47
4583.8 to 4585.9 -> 2.4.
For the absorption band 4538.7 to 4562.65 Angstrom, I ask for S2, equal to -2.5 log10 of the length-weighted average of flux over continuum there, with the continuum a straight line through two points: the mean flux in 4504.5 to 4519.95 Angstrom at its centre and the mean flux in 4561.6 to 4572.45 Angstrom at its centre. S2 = 0.008 mag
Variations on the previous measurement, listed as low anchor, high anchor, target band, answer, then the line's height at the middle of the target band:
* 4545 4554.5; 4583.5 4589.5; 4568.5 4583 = -0.037 mag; 2.44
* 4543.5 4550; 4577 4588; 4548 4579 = -0.043 mag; 2.41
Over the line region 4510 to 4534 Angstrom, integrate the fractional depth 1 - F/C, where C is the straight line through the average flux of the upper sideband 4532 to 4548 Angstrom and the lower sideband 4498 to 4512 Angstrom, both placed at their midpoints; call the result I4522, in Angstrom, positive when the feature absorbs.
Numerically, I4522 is 0.4 Angstrom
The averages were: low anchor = 2.54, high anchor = 2.45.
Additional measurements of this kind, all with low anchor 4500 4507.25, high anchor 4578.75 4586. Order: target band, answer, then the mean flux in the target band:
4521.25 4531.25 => 0.4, 2.43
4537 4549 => 0.1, 2.49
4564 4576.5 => -0.2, 2.52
